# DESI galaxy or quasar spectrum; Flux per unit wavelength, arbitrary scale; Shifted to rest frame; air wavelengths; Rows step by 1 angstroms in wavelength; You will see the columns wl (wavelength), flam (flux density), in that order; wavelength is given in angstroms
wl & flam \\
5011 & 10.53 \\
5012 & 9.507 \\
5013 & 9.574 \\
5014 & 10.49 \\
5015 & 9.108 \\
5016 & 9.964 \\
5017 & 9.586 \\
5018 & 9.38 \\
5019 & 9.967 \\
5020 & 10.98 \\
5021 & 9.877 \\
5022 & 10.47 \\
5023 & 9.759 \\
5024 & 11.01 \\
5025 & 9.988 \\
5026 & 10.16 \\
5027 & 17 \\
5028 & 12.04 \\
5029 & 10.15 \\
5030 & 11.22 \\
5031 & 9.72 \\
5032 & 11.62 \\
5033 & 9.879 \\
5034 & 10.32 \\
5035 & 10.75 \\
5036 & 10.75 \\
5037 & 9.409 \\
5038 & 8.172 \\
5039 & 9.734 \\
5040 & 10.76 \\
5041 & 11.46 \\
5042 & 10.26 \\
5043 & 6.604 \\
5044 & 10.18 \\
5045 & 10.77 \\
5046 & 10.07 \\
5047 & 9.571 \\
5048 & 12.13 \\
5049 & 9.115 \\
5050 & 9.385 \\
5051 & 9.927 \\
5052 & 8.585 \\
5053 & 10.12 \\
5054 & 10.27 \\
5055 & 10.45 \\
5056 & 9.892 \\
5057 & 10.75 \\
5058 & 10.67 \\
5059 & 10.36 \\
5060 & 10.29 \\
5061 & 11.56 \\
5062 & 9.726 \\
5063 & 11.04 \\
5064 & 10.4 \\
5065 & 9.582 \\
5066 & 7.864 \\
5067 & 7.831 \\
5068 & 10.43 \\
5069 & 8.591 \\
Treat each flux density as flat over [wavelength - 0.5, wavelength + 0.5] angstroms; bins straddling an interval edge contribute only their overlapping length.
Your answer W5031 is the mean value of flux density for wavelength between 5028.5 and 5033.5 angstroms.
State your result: 10.5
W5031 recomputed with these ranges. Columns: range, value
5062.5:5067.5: 9.34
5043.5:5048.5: 10.5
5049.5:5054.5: 9.66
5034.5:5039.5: 9.76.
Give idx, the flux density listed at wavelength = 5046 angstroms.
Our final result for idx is 10.07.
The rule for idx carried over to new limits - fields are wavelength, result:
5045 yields 10.77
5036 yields 10.75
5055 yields 10.45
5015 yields 9.108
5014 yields 10.49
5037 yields 9.409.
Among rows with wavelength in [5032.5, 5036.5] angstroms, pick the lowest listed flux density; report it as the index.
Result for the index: 9.879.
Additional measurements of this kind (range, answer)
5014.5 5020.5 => 9.108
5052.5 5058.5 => 9.892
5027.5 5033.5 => 9.72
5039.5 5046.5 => 6.604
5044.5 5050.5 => 9.115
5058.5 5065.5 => 9.582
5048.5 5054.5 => 8.585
